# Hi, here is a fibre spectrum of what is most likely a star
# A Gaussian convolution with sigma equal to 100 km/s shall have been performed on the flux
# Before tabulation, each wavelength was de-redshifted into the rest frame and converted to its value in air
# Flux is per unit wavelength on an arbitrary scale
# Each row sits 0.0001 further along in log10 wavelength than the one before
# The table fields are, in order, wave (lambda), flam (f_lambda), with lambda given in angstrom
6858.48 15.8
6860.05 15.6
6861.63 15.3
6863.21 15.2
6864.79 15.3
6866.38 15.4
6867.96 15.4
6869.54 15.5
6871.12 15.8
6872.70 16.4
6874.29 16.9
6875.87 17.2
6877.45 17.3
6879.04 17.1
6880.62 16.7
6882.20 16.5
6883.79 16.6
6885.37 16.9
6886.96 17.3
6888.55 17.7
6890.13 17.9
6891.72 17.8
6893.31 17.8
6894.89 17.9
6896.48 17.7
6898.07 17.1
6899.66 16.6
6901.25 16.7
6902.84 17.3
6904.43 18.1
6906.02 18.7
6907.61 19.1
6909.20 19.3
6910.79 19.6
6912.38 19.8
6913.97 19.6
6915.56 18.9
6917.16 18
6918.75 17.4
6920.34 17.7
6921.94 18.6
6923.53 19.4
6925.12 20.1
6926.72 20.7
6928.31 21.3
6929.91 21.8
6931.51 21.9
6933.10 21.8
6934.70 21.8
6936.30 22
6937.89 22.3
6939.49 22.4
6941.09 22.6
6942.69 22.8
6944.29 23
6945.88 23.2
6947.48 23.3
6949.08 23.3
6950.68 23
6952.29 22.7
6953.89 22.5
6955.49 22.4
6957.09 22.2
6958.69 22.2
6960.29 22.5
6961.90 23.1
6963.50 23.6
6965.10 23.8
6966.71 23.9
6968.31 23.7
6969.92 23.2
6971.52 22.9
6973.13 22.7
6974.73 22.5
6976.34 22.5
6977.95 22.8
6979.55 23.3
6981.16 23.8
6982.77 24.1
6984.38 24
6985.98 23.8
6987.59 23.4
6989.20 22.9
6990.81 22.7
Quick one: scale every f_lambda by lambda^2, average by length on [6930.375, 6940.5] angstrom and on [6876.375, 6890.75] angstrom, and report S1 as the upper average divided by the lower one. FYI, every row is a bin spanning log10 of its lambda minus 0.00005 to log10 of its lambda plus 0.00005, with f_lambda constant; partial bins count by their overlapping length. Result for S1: 1.31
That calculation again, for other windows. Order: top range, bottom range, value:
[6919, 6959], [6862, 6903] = 1.32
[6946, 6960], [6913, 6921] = 1.25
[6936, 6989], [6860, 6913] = 1.37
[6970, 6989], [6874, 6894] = 1.39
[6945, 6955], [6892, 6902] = 1.35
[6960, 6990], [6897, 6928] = 1.28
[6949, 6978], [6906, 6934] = 1.18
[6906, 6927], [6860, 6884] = 1.19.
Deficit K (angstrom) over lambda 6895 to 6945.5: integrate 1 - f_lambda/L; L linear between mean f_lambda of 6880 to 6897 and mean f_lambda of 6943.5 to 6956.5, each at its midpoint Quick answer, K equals 1.1 angstrom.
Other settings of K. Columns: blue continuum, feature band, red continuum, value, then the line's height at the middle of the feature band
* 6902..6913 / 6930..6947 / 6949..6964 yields -0.88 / 21.3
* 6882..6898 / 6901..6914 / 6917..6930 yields -0.18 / 18.5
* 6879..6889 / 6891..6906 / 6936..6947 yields 0.71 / 18.4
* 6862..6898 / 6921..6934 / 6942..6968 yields 0.02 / 20.7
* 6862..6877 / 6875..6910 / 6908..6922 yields -0.31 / 17.4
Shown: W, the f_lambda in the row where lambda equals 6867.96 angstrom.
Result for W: 15.4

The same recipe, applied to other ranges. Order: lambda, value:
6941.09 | 22.6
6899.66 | 16.6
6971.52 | 22.9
